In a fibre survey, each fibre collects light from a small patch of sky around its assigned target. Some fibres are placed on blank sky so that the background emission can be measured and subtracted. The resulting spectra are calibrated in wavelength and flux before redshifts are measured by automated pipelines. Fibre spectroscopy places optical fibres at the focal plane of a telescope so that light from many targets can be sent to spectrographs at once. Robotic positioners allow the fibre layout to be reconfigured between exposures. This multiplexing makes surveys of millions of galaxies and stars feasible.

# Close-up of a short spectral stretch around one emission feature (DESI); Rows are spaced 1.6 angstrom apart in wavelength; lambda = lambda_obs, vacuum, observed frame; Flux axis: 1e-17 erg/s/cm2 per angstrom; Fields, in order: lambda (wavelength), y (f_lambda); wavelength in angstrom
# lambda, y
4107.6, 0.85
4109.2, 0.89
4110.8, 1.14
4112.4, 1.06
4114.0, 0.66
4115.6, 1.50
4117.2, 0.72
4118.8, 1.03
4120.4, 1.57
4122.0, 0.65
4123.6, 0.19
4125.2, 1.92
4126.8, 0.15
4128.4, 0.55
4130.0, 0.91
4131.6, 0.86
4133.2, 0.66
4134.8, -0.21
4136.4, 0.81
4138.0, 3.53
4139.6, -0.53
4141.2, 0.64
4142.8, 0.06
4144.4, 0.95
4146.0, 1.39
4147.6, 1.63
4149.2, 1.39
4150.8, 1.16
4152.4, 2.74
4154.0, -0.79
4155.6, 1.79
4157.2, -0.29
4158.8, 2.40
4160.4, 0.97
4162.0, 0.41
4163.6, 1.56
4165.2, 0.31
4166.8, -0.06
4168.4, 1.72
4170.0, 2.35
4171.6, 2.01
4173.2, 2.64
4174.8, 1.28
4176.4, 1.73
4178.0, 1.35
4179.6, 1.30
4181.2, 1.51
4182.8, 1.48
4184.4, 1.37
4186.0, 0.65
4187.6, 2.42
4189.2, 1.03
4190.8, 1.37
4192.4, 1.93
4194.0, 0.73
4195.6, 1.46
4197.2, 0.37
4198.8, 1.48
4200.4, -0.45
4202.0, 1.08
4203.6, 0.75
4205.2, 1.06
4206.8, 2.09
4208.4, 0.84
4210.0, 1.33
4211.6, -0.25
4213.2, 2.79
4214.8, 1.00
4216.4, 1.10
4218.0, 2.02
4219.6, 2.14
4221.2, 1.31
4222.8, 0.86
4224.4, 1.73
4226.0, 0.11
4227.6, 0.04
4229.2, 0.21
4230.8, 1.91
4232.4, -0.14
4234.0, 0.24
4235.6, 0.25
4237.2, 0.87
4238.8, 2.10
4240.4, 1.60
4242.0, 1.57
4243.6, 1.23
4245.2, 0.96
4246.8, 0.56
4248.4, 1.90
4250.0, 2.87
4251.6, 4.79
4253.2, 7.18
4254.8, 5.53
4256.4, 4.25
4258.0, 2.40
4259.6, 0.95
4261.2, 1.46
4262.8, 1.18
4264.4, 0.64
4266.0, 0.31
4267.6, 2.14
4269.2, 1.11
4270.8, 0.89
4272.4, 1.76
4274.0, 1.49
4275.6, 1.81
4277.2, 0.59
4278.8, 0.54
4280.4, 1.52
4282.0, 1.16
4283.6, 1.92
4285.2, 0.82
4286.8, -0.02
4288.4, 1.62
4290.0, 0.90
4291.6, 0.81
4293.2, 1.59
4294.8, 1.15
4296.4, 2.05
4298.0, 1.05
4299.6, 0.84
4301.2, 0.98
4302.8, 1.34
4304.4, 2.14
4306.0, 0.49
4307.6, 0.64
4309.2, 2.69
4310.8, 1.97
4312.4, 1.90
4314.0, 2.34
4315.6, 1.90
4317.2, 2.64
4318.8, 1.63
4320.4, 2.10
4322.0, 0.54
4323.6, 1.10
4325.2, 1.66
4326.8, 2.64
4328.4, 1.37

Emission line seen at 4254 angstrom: [O II] 3727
